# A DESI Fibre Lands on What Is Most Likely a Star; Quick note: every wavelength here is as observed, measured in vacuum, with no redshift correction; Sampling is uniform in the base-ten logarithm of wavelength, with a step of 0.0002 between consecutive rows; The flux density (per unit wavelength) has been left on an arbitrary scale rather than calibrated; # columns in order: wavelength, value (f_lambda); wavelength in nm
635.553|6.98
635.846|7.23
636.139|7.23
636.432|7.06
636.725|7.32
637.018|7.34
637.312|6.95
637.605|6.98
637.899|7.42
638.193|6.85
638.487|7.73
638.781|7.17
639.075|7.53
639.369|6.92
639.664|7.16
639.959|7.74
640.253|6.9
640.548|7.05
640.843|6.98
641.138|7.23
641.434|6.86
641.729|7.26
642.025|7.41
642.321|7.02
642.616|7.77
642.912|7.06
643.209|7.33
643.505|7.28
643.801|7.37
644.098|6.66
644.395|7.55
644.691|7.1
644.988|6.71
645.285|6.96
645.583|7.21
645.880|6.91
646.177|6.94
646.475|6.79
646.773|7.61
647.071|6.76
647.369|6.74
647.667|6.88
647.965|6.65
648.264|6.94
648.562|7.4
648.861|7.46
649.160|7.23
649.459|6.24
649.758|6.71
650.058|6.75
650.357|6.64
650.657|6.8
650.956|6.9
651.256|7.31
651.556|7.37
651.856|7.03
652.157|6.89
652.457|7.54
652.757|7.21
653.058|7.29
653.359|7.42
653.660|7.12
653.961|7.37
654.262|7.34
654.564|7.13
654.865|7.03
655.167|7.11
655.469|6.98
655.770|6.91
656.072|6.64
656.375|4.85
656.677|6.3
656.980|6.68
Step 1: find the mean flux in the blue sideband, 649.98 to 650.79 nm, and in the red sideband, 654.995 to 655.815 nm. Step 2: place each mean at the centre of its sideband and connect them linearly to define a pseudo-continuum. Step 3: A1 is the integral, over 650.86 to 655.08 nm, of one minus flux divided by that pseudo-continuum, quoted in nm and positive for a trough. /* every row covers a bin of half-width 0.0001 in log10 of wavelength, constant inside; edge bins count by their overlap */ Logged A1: -0.21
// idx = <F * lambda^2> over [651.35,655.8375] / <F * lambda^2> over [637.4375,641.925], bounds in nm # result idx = 1.04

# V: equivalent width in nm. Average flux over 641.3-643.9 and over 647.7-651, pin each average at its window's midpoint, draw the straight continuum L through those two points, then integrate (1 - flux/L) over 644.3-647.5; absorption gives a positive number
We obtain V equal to 0.03 nm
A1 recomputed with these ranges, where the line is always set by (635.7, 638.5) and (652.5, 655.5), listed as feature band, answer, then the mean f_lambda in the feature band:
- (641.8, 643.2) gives -0.02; 7.31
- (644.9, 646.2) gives 0.04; 6.96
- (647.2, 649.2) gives 0.05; 7.03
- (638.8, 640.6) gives -0.01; 7.22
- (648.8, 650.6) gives 0.10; 6.8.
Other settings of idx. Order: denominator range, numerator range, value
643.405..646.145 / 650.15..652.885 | 1.02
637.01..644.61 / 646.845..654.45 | 1.01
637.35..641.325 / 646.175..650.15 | 0.99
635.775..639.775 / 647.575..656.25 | 1.02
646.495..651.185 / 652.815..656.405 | 1.03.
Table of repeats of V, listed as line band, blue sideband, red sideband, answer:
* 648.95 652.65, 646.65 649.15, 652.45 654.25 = 0.12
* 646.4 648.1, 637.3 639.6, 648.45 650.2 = 0.02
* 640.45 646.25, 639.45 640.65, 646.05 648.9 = -0.02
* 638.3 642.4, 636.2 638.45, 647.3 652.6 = -0.05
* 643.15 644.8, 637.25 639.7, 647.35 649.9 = -0.04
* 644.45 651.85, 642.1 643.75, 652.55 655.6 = 0.30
